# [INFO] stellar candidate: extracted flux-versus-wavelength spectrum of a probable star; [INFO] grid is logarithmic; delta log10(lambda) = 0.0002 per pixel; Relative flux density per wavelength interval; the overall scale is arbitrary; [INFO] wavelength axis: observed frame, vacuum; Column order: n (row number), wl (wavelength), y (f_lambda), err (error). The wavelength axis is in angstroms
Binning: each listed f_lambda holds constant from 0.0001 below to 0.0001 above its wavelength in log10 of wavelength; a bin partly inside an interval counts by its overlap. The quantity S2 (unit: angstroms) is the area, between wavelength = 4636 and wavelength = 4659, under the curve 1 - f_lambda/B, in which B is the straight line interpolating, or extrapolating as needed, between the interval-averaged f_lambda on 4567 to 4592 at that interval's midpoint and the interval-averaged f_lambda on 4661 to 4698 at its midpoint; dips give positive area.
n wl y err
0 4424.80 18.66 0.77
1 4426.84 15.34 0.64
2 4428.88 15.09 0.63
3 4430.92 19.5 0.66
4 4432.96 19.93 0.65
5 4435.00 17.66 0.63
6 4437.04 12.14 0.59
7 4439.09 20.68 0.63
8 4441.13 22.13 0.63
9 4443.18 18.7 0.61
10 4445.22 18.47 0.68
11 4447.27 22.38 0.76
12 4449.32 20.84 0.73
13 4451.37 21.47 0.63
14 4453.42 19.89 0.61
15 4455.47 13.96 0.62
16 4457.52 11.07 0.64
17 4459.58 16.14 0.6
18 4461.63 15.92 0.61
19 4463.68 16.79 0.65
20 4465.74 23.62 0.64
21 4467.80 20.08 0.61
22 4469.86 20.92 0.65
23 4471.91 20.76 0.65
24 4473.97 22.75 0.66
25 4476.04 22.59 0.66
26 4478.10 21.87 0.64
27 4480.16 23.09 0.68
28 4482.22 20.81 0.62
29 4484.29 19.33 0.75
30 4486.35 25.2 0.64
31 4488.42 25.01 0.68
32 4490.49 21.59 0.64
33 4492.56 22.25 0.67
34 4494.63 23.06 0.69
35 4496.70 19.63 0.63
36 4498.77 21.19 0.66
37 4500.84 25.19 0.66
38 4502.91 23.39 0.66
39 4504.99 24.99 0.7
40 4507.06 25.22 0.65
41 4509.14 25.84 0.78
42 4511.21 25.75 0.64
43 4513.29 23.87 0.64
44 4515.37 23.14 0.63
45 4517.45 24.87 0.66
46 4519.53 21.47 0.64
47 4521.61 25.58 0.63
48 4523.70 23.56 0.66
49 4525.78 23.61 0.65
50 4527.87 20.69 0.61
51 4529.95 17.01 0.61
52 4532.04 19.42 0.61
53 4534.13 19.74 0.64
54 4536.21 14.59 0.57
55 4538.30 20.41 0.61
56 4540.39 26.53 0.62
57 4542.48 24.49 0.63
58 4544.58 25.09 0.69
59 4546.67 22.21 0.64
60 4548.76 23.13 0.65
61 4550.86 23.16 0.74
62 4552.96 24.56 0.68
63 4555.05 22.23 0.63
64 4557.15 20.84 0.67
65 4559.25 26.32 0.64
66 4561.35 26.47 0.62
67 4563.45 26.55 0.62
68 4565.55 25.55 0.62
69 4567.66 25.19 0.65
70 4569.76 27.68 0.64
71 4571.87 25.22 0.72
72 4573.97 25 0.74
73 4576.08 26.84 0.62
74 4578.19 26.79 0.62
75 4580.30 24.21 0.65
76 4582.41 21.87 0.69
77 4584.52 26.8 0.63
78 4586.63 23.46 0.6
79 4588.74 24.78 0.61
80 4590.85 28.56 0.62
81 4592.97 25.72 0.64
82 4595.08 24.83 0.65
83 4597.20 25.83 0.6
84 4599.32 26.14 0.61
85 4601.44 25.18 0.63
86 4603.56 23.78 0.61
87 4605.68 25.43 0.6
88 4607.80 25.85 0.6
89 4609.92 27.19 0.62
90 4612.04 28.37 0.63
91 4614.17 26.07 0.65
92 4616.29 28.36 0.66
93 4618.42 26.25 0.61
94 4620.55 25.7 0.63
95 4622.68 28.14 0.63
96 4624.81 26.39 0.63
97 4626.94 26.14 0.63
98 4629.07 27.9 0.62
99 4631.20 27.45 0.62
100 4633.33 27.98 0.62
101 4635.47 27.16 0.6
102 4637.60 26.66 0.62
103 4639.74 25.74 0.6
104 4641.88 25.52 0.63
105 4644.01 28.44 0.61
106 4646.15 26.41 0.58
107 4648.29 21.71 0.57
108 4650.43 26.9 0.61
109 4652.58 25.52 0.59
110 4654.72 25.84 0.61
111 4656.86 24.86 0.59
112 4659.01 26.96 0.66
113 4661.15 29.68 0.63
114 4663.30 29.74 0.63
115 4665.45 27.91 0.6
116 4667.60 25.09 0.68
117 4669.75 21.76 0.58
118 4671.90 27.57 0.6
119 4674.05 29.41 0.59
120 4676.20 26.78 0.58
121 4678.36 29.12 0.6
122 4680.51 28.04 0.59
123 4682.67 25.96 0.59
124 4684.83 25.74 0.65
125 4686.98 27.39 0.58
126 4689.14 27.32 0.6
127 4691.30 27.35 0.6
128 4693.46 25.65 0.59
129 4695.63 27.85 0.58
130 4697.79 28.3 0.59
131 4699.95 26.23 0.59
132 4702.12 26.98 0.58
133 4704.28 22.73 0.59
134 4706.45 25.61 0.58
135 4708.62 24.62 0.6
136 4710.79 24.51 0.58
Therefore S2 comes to 0.7 angstroms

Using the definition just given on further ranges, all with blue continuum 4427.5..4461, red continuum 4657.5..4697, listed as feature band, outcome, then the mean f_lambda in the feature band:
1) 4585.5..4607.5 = -1.3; 25.4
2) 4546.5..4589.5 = -3.5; 24.8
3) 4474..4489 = -2.3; 22.5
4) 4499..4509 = -2.0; 24.5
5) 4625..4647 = -1.2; 26.9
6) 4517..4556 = -0.9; 22.2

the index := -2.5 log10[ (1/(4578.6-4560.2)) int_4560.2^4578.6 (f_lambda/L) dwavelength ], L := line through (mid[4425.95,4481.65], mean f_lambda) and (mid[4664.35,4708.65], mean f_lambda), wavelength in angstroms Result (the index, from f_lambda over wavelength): -0.15 mag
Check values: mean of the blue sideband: 19.1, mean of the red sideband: 26.6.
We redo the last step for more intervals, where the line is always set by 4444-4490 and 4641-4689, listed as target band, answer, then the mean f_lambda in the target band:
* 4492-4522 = -0.106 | 23.7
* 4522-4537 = 0.105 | 20.1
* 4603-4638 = -0.067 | 26.8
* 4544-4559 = -0.010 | 23.1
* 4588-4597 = -0.074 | 26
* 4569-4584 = -0.071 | 25.4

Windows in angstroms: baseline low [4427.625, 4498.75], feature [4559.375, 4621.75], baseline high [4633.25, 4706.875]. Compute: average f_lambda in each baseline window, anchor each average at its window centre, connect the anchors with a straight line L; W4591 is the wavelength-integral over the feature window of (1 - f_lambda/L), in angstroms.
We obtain -4.8 angstroms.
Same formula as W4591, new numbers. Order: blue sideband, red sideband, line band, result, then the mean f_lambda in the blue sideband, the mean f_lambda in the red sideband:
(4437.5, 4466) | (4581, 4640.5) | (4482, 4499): -1.48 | 18.5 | 26.2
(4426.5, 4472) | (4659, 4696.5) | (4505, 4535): -2.61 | 18.4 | 27.2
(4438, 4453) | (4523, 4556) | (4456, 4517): -1.59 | 20.6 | 21.9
